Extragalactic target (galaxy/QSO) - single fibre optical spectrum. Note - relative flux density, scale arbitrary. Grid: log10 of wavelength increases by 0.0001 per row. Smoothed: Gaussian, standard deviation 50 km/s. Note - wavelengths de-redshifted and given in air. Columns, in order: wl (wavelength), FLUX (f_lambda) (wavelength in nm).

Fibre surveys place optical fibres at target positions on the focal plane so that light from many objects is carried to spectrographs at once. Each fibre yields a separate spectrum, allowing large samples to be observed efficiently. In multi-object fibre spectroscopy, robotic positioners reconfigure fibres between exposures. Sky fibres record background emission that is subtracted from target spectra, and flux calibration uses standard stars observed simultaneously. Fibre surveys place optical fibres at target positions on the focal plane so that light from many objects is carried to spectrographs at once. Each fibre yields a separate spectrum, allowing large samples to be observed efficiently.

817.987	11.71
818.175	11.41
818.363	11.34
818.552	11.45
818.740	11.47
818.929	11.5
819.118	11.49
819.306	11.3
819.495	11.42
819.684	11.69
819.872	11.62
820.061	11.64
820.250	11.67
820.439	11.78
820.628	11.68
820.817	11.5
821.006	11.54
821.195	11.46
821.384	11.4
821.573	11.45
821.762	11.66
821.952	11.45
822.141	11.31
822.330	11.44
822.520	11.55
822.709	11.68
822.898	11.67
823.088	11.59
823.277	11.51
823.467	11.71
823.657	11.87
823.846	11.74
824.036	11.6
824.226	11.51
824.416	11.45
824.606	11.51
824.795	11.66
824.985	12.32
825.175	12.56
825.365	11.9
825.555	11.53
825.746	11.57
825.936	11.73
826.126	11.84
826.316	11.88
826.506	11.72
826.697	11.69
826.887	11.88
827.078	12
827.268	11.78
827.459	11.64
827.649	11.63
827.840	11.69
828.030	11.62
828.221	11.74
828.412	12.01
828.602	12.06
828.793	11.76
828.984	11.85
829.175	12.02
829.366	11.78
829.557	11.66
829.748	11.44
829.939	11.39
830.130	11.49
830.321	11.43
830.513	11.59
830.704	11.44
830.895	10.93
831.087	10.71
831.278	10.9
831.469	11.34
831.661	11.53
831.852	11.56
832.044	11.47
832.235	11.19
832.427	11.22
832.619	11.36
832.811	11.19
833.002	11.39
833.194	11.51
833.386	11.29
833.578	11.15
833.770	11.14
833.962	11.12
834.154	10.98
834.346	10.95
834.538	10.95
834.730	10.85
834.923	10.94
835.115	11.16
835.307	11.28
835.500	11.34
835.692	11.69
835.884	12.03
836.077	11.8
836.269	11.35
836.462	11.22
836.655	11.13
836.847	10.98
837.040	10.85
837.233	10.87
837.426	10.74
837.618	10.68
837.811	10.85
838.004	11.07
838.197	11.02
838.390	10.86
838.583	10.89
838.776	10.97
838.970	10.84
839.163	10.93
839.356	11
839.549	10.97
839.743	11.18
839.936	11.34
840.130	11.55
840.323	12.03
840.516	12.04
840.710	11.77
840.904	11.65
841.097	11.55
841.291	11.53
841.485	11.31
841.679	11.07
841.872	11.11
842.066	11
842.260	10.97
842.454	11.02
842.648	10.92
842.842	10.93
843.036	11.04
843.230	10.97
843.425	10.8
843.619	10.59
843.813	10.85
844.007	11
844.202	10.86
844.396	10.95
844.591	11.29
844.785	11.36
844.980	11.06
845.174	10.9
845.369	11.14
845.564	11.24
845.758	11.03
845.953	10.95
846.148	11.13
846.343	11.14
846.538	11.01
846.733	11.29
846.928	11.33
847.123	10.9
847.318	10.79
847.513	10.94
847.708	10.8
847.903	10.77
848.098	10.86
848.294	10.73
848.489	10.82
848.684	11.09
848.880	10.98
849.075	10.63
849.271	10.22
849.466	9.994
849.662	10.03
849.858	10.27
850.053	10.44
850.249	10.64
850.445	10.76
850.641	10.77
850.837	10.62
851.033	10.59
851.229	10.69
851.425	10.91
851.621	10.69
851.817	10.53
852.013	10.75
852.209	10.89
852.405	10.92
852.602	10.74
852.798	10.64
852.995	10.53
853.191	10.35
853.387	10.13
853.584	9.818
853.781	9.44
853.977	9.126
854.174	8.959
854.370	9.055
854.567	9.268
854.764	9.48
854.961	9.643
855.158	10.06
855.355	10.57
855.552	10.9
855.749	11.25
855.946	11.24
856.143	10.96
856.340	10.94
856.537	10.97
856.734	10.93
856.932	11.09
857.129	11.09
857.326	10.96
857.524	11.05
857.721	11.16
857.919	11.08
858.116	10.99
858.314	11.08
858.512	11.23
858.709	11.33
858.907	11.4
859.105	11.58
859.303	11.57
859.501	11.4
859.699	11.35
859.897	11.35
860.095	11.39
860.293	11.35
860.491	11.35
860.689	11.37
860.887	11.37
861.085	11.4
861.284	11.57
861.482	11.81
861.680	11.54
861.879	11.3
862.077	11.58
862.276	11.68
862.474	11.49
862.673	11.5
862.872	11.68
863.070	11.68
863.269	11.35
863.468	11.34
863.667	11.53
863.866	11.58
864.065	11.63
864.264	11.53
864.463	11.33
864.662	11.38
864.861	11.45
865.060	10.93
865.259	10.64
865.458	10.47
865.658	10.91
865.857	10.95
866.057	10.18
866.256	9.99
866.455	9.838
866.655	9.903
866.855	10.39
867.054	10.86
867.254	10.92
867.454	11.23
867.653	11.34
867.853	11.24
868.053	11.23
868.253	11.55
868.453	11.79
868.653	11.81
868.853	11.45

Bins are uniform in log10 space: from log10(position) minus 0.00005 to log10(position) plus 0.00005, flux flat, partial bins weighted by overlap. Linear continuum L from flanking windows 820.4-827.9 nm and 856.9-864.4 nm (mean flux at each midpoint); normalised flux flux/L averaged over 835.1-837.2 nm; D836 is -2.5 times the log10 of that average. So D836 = 0.02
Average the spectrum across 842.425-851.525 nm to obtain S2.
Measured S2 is 10.8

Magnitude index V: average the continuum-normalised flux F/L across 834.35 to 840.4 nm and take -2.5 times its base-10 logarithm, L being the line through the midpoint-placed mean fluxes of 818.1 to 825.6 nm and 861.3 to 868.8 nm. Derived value 0.03 mag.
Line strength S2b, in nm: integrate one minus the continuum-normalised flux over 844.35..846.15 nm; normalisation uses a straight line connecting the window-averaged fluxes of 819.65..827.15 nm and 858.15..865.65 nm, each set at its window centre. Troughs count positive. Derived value 0.062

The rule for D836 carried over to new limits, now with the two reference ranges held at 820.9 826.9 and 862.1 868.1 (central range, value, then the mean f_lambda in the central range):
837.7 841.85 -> 0.02 mag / 11.3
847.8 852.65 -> 0.06 mag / 10.7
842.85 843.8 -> 0.05 mag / 10.9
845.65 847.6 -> 0.03 mag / 11.1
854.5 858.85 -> 0.04 mag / 10.8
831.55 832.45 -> 0.01 mag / 11.4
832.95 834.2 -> 0.03 mag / 11.2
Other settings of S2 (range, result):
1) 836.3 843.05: 11.1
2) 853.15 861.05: 10.8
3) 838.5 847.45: 11.1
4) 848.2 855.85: 10.4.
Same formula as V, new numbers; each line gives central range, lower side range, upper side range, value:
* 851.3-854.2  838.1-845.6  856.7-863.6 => 0.09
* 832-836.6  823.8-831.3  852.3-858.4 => 0.01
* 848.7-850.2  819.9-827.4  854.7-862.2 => 0.09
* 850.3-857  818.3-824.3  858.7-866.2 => 0.10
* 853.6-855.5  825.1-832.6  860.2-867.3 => 0.18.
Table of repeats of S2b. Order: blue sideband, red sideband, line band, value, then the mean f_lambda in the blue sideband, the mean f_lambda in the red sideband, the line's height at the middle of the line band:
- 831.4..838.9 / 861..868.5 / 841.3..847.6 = 0.08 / 11.2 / 11.2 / 11.2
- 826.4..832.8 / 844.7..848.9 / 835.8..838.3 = 0.04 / 11.6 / 11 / 11.3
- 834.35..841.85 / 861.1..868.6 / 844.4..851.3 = 0.22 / 11.2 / 11.2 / 11.2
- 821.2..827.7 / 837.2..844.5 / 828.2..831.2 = -0.02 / 11.7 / 11.1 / 11.5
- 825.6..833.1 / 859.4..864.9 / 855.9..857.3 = 0.06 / 11.6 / 11.5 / 11.5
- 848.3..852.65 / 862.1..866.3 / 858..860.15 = -0.06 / 10.6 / 11.2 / 11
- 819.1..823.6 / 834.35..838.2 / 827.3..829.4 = -0.08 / 11.6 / 11.1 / 11.4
